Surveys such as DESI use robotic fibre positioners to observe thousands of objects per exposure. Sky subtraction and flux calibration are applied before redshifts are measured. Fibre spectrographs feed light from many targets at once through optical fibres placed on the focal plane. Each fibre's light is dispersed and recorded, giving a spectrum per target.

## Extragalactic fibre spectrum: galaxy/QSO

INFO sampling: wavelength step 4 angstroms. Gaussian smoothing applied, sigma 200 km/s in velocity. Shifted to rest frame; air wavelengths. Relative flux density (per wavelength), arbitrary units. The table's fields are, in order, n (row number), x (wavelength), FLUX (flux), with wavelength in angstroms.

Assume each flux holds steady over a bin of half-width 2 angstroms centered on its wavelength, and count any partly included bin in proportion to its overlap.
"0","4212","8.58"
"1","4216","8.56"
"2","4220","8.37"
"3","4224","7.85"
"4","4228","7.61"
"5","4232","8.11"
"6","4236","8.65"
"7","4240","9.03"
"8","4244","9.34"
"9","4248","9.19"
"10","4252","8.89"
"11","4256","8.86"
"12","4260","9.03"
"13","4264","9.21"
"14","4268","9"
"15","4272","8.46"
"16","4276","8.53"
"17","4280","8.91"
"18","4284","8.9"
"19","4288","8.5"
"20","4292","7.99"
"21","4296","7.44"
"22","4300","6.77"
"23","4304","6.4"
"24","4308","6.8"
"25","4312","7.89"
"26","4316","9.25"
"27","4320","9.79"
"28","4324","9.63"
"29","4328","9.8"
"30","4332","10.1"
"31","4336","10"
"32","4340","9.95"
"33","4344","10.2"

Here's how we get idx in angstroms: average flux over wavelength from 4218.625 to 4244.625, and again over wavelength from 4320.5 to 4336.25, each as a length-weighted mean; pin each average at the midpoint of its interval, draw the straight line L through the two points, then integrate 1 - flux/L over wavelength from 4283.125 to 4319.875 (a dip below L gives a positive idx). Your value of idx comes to 6.3 angstroms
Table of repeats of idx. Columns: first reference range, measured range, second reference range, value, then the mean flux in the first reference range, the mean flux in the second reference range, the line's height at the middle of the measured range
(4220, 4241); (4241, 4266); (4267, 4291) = -1.9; 8.22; 8.67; 8.44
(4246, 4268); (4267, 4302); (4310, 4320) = 2.6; 9.03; 8.81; 8.93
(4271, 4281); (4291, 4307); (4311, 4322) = 3.2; 8.62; 9.08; 8.88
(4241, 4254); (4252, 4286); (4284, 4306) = -1.8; 9.13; 7.55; 8.42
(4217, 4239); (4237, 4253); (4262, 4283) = -1.3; 8.18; 8.83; 8.43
